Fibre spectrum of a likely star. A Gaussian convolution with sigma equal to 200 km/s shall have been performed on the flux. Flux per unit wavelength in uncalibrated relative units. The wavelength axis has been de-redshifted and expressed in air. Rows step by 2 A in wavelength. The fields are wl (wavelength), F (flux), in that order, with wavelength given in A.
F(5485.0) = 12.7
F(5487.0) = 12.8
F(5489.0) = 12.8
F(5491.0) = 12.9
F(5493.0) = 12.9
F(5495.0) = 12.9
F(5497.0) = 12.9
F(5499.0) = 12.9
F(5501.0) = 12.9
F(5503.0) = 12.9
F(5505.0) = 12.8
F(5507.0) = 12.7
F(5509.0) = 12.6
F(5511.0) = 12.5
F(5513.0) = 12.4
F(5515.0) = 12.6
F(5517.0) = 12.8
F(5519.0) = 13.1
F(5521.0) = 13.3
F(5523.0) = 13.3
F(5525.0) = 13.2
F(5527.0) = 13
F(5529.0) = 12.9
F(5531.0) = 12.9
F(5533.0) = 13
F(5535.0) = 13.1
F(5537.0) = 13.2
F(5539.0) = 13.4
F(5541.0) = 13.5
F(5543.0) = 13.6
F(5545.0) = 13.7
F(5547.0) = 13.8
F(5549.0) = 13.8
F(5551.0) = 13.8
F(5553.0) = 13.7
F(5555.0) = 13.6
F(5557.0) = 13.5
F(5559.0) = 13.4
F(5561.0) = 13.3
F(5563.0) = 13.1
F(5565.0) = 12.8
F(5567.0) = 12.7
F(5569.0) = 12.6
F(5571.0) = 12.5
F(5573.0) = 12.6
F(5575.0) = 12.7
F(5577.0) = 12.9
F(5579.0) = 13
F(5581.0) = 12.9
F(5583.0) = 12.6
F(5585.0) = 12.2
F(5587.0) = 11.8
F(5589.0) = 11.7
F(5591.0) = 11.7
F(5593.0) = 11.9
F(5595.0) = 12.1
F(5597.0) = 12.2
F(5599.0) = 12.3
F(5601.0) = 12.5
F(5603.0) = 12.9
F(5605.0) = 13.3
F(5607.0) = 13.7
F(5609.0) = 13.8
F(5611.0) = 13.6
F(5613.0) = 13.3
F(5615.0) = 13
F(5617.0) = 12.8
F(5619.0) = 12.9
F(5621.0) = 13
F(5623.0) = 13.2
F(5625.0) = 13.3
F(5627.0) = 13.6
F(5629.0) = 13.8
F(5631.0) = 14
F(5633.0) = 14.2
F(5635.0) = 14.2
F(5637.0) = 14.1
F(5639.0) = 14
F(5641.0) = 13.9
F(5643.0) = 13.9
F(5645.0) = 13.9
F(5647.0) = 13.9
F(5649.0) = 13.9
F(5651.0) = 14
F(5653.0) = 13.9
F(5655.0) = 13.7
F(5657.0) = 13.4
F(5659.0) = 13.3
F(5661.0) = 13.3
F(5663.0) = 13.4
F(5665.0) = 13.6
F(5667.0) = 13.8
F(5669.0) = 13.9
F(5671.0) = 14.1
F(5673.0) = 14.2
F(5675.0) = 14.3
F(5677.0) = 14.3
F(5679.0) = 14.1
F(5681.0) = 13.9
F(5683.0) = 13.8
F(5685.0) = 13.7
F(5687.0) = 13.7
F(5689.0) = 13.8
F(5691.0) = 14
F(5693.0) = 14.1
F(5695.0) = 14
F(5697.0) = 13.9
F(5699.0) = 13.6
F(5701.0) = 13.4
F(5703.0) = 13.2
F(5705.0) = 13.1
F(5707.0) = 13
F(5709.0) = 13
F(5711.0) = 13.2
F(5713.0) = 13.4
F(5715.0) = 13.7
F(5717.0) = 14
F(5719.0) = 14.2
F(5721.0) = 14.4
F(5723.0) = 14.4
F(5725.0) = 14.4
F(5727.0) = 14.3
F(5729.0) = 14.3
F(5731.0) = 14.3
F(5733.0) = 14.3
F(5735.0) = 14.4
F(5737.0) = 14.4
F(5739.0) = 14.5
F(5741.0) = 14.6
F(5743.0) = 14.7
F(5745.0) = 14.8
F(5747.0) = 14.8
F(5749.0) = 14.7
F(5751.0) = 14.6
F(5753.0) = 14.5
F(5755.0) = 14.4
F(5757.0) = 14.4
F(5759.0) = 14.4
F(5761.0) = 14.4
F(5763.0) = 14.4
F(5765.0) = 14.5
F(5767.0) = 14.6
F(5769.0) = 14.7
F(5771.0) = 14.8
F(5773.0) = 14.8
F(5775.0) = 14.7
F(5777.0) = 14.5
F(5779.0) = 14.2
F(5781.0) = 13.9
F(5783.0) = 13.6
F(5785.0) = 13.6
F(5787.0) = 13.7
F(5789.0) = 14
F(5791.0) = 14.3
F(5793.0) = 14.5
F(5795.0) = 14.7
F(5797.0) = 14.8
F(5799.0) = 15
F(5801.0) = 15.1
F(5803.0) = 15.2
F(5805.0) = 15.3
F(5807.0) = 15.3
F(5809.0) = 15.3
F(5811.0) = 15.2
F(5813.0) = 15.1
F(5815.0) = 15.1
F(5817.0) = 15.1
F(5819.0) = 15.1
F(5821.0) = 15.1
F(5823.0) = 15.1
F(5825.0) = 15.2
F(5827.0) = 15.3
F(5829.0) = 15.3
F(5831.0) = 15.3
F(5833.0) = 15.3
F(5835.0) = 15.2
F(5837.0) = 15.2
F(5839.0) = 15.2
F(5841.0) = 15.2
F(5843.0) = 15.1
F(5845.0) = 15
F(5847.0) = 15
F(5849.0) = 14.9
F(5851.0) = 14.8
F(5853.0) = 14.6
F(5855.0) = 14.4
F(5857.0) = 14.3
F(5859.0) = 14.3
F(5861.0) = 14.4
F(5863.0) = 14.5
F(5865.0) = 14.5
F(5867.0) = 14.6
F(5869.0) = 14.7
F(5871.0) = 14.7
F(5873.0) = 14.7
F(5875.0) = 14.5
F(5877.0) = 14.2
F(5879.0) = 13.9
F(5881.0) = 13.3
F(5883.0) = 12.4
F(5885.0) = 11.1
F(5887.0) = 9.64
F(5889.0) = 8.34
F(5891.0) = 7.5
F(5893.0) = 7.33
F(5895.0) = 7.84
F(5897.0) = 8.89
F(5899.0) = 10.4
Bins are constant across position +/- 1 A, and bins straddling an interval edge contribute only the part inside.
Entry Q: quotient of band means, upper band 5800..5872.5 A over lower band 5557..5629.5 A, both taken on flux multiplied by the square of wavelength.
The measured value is 1.27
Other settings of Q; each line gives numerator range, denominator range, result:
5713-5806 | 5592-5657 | 1.13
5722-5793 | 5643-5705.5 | 1.08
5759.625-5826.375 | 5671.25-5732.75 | 1.09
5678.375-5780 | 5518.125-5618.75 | 1.15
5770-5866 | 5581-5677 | 1.19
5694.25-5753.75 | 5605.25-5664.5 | 1.07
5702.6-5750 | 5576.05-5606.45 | 1.19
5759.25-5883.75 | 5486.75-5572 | 1.24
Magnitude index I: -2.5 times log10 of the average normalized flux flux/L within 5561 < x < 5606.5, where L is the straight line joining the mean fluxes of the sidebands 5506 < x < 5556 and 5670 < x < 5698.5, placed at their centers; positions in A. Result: 0.077 mag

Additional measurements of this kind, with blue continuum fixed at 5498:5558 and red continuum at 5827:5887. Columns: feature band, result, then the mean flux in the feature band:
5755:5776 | -0.037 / 14.6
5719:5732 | -0.032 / 14.3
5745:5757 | -0.044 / 14.6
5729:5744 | -0.037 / 14.4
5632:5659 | -0.023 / 13.9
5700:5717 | 0.045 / 13.3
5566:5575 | 0.059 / 12.6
